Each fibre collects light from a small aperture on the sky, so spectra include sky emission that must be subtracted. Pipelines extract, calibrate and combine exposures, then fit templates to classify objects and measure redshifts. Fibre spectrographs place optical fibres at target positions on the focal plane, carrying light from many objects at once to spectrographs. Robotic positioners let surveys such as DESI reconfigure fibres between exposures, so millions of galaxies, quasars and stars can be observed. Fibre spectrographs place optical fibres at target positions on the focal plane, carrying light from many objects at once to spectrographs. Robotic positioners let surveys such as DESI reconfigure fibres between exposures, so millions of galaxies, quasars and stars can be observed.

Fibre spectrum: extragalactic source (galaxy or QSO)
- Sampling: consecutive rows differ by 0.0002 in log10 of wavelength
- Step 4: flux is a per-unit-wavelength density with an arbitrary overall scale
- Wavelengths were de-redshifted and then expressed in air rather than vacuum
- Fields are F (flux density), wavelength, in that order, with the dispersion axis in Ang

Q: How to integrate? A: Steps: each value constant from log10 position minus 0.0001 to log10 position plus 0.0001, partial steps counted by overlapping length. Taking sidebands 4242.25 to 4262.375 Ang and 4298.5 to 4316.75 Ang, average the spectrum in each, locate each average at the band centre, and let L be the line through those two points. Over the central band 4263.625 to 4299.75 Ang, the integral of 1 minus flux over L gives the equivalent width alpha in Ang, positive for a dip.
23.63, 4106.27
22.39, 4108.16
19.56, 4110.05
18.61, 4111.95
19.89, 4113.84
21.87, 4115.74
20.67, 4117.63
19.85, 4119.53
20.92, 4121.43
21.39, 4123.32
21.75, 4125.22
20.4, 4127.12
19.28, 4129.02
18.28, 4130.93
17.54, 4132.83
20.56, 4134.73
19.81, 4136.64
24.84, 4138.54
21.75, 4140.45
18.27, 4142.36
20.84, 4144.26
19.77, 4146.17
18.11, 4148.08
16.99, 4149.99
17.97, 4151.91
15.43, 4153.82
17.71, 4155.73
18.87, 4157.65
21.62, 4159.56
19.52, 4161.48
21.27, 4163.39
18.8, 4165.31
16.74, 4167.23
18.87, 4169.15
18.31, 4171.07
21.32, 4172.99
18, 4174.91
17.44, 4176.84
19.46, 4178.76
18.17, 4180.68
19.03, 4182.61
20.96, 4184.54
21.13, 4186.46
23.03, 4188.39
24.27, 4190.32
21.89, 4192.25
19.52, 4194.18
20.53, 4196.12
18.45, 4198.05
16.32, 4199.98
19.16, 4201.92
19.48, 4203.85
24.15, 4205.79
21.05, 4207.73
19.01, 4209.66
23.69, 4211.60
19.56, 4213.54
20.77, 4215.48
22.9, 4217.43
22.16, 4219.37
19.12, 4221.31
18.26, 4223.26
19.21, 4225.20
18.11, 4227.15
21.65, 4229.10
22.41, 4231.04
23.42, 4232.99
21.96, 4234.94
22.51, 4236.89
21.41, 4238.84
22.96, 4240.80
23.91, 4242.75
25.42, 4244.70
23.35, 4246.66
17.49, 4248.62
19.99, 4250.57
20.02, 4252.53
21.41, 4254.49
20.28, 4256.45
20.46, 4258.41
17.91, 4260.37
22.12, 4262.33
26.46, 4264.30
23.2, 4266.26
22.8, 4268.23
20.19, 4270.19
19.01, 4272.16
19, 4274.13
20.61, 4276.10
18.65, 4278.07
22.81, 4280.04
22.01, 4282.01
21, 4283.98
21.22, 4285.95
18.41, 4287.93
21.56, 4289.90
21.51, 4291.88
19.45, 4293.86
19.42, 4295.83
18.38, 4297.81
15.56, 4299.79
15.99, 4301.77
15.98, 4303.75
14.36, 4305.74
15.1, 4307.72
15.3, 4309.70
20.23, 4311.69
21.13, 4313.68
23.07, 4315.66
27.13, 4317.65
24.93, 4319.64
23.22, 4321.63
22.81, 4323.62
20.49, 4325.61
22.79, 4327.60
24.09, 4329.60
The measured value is -2.9 Ang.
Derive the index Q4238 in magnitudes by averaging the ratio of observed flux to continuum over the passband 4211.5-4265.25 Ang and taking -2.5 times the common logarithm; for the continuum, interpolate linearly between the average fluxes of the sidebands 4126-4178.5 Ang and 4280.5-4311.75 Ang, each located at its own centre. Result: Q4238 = -0.14 mag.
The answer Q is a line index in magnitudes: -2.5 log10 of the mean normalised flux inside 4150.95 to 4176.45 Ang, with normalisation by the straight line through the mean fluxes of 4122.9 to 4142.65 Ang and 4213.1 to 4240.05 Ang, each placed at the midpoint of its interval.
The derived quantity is 0.10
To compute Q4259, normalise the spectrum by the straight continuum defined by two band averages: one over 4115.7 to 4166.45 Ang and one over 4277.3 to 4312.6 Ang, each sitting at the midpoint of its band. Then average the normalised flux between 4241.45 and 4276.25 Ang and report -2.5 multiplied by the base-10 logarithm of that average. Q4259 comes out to -0.13 mag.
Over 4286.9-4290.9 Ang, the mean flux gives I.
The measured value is 20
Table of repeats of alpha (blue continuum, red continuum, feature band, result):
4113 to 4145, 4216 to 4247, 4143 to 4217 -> 5.0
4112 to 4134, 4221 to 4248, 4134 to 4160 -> 1.3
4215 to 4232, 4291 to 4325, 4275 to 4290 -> -0.6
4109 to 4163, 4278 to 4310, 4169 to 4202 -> -0.7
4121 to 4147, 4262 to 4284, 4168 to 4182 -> 1.3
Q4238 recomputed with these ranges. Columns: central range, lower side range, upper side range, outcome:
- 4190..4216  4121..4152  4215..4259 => 0.02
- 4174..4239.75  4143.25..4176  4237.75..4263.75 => -0.02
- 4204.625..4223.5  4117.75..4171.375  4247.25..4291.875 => -0.05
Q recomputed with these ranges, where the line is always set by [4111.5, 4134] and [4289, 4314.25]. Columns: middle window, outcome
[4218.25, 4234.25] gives -0.097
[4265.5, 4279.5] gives -0.125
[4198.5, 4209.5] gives -0.044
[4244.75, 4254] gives -0.123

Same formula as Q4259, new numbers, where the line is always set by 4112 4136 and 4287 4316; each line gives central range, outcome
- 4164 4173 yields 0.06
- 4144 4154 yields 0.10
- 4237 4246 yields -0.23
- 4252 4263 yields -0.09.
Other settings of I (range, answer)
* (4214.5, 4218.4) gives 21.8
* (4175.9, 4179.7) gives 18.5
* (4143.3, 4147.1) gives 20.3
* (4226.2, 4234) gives 21.4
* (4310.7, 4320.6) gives 23.3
